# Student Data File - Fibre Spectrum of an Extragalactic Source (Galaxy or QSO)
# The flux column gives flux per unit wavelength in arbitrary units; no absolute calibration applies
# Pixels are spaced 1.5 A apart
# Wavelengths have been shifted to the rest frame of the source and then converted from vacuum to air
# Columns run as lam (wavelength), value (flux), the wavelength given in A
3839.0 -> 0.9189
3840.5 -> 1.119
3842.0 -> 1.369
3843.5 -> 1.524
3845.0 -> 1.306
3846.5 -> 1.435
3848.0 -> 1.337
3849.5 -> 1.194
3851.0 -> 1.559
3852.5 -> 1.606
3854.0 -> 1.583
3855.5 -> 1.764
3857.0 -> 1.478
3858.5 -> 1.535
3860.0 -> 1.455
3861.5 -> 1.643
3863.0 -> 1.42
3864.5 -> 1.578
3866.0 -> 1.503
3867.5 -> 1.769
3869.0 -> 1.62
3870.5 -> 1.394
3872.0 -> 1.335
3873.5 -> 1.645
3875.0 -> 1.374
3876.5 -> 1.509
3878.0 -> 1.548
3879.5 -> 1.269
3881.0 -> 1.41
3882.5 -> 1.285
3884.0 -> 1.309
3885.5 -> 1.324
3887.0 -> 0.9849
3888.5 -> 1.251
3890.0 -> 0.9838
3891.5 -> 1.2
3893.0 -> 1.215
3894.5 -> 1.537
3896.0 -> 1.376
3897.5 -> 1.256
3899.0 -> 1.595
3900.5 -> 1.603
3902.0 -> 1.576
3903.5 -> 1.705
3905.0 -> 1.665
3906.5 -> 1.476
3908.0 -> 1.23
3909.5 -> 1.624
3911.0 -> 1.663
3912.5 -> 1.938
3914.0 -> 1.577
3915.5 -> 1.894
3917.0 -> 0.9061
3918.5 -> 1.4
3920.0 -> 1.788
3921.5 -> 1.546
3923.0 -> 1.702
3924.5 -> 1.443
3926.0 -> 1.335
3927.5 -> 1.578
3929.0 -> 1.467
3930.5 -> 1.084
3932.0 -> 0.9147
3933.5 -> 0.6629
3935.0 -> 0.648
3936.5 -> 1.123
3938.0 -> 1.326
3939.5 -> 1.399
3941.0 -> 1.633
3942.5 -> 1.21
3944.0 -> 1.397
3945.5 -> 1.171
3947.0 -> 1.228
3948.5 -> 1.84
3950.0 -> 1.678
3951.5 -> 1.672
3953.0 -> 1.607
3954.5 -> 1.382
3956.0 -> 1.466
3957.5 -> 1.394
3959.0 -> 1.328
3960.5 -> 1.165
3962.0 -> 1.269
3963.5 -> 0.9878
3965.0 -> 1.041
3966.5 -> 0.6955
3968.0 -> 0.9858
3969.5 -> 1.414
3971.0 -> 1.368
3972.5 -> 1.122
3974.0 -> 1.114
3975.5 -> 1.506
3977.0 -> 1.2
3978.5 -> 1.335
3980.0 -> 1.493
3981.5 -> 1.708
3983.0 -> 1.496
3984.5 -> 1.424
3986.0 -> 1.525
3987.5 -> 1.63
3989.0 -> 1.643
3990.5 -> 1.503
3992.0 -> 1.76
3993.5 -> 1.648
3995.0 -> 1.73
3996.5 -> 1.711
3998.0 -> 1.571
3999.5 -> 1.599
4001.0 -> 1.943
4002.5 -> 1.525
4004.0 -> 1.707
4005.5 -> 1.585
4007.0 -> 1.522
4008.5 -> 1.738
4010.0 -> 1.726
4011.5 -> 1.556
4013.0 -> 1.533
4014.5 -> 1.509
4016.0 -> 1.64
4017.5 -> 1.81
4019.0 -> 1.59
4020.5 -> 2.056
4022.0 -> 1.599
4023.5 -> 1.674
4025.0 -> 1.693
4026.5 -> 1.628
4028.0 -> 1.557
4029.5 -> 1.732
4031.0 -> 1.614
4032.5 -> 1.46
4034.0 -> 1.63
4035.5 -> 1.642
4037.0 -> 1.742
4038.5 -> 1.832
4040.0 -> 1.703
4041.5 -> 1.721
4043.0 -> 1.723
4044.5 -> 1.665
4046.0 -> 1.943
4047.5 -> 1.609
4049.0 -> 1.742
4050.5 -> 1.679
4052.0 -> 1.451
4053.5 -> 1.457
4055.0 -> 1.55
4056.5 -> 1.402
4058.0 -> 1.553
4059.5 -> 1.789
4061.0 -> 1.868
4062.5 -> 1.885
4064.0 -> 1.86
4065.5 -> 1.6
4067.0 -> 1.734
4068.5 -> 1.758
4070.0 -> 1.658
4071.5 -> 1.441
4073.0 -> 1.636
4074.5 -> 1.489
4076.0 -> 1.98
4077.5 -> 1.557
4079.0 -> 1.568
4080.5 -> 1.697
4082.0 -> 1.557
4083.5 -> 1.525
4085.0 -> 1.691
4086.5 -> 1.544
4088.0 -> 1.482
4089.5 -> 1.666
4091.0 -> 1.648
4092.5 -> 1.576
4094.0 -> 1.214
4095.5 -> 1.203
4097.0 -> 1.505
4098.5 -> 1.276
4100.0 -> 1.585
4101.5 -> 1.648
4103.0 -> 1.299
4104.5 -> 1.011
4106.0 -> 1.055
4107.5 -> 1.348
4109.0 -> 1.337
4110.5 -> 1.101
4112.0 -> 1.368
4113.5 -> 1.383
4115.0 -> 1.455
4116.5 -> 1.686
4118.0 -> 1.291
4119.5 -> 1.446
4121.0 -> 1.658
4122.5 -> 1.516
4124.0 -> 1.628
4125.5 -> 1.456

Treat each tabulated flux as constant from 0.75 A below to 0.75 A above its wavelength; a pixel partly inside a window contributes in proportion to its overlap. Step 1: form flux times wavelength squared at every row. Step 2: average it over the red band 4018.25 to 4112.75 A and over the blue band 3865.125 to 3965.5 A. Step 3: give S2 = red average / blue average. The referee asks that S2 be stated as 1.22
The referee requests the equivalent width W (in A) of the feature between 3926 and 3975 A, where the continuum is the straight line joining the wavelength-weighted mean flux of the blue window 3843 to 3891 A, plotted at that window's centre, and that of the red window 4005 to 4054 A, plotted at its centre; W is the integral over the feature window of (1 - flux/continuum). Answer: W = 9.04 A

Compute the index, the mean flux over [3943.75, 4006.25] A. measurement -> 1.44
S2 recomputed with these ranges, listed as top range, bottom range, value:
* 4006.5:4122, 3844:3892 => 1.22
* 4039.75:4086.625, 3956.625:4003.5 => 1.22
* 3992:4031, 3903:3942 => 1.24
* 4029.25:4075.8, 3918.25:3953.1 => 1.30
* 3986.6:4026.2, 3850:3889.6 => 1.22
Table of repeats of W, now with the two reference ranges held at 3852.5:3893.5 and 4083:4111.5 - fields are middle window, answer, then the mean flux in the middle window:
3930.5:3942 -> 2.6 A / 1.1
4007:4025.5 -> -3.4 A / 1.67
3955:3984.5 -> 3.0 A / 1.27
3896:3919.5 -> -1.9 A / 1.54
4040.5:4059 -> -2.9 A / 1.63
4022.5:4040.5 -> -3.1 A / 1.66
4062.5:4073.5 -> -2.2 A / 1.69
